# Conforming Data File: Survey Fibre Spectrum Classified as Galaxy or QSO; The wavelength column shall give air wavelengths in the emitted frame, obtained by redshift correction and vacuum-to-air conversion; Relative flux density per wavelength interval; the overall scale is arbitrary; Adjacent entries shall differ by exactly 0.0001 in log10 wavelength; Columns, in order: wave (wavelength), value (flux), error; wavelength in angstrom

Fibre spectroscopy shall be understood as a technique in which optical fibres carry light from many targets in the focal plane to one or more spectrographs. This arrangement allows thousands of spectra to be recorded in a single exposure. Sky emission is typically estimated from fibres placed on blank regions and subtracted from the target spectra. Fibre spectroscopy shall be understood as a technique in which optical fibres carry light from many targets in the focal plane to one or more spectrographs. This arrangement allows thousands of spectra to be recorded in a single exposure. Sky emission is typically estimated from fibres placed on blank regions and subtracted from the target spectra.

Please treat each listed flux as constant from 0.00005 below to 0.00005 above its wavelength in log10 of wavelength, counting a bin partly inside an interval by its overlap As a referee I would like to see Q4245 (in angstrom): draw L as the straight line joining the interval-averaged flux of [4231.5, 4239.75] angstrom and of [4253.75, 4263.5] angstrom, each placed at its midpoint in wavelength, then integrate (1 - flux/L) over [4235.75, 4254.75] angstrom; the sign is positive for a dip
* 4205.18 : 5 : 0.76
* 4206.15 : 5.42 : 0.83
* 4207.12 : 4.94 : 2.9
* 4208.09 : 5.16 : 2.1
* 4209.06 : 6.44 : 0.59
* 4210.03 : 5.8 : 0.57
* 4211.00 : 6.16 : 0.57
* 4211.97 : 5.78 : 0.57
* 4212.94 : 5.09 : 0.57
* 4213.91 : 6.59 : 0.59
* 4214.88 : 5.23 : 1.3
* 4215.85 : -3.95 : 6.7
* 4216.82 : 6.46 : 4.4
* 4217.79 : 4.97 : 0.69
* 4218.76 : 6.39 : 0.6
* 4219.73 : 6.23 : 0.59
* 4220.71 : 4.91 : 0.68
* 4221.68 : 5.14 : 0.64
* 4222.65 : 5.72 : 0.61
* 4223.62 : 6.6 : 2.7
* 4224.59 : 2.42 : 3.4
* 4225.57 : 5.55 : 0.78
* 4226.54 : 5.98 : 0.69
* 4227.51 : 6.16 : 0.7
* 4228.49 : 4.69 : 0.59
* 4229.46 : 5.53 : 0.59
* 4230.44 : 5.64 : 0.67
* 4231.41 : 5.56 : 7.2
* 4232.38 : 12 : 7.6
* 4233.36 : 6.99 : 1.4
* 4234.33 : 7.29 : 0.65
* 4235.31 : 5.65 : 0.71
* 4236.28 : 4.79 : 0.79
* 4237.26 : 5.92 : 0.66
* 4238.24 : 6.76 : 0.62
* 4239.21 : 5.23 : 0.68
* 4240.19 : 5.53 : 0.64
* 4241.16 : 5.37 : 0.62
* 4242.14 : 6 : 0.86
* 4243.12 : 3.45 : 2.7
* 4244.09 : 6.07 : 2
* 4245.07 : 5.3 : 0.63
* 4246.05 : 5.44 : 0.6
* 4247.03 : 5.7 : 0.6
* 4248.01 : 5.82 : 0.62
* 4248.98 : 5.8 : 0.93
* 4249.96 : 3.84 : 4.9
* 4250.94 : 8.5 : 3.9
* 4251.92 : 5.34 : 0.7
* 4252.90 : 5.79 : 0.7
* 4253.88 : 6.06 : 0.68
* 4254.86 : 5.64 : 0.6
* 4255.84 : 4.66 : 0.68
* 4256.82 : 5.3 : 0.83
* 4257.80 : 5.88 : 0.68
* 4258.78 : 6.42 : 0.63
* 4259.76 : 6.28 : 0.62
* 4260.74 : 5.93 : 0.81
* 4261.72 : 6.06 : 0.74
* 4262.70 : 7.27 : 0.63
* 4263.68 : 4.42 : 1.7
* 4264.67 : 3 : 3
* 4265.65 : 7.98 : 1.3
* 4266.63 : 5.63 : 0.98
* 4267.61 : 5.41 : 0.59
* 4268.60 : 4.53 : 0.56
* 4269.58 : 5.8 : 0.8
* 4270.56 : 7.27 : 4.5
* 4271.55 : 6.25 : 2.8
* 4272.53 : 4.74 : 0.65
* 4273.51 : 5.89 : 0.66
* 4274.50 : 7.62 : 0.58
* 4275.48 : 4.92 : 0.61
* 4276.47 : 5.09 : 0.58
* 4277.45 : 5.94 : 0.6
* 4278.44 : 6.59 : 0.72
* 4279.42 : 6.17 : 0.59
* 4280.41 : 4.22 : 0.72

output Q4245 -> 2.3 angstrom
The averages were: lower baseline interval 6.76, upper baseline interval 5.9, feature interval 5.62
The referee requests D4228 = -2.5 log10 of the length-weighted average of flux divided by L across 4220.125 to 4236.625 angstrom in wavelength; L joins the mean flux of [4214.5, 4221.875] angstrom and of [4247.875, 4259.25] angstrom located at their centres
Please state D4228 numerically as -0.23 mag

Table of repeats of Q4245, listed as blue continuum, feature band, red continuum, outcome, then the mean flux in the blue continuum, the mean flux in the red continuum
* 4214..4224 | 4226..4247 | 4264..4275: -3.29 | 4.83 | 5.81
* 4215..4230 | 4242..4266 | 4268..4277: -0.95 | 4.86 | 5.79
